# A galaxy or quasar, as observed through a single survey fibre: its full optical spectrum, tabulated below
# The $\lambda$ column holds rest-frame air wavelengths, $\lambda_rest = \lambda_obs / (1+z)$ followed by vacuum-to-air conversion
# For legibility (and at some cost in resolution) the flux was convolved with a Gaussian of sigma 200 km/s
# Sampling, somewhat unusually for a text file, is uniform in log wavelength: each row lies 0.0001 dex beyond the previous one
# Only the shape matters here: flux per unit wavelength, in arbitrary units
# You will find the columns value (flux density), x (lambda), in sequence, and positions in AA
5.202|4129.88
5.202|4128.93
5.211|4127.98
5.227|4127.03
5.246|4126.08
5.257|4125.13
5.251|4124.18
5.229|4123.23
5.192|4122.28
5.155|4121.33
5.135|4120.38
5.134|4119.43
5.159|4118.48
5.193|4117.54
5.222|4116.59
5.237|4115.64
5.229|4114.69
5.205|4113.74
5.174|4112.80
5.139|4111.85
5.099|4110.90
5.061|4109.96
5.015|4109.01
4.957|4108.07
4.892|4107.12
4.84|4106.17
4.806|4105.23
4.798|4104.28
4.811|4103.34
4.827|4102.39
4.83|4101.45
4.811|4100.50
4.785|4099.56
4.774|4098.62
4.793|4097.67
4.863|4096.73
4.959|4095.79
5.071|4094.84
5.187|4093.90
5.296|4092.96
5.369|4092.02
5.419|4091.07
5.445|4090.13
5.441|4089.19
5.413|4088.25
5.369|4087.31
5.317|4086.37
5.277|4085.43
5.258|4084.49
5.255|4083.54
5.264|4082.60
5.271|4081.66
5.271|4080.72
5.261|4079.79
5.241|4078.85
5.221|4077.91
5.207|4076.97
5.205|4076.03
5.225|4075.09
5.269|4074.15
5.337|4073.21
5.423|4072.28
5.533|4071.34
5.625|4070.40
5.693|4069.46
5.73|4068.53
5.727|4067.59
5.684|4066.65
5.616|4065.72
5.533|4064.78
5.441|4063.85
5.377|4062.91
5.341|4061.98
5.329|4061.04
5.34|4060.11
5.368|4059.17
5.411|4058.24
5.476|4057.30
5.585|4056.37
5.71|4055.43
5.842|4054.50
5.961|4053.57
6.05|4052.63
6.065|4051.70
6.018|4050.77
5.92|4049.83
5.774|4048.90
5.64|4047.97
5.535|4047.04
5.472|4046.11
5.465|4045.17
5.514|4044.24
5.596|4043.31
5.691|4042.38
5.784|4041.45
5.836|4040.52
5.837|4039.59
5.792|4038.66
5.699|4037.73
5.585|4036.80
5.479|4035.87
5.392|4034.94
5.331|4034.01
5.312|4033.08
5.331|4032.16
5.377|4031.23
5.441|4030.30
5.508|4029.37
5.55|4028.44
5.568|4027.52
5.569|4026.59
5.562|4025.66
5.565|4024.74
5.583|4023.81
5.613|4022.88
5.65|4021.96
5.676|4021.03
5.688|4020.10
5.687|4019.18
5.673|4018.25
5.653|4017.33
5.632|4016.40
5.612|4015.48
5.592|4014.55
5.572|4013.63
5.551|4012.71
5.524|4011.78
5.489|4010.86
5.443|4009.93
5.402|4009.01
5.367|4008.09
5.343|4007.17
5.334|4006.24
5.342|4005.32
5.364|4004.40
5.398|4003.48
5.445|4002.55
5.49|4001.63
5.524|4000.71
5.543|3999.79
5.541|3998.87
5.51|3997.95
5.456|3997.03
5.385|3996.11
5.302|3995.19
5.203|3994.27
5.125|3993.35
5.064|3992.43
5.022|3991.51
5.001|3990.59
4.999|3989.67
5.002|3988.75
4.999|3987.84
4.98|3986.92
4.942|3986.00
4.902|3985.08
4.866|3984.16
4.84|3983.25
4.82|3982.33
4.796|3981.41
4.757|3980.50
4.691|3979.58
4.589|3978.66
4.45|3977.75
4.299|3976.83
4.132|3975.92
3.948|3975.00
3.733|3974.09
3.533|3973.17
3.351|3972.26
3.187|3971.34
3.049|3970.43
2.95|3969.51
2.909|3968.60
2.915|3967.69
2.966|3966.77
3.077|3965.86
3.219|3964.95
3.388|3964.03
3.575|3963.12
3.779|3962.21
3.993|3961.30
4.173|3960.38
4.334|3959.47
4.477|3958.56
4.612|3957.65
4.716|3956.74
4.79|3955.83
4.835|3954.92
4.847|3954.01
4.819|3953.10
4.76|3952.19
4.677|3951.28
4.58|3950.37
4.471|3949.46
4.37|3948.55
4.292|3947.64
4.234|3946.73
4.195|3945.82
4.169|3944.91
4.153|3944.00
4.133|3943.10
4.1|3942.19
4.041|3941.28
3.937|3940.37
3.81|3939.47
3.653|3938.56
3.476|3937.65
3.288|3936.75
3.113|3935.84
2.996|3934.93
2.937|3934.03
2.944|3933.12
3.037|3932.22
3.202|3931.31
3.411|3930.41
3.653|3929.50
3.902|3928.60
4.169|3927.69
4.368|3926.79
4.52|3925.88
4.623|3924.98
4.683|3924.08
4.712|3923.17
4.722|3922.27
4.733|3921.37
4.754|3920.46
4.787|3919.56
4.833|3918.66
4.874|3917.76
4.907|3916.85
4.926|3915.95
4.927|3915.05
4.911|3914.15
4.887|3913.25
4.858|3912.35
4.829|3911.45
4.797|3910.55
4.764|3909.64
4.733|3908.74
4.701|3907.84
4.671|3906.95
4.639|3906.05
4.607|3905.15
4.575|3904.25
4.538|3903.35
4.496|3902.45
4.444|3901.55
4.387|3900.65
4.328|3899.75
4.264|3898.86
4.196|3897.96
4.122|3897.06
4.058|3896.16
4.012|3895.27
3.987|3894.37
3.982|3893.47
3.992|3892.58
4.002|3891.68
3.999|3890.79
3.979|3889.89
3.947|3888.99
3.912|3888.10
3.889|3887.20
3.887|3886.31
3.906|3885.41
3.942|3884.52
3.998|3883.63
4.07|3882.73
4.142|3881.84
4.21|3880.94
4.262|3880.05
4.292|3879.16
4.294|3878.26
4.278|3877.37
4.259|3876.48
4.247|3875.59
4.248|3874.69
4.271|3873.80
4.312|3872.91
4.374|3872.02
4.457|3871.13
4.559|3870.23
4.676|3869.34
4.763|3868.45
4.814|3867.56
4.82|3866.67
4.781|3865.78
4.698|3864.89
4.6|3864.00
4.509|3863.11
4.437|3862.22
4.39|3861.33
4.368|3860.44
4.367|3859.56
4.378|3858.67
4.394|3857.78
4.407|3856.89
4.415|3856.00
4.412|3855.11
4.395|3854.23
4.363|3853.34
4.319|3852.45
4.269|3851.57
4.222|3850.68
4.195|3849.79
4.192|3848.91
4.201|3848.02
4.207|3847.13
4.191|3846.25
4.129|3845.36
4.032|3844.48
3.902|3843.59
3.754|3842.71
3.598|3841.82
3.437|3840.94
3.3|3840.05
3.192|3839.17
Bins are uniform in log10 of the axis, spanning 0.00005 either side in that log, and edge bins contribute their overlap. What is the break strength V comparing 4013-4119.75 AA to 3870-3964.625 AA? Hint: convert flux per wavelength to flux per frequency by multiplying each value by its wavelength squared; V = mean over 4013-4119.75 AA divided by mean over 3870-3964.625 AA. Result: 1.37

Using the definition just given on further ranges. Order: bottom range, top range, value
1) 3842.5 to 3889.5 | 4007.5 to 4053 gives 1.42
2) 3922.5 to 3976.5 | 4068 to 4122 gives 1.43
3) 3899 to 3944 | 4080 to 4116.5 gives 1.31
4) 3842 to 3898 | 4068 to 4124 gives 1.36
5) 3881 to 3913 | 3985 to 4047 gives 1.35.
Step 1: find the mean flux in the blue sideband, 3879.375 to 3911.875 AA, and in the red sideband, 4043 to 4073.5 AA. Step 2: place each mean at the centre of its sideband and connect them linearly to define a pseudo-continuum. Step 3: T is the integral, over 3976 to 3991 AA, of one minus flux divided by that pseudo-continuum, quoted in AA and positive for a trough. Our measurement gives 0.6 AA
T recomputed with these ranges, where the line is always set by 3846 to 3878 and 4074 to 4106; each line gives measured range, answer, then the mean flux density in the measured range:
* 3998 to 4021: -3.0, 5.51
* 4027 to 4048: -2.5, 5.55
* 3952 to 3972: 3.6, 3.86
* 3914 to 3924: -0.5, 4.82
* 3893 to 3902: 0.7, 4.18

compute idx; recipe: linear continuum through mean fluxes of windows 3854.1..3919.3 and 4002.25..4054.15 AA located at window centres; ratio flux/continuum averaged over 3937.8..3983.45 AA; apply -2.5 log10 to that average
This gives 0.23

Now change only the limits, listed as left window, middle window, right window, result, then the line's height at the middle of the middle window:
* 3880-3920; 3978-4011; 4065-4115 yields -0.082 mag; 4.79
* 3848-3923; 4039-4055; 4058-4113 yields -0.140 mag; 5.07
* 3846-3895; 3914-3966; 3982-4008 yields 0.152 mag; 4.8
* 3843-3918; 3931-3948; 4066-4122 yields 0.245 mag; 4.59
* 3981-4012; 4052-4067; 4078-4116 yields -0.085 mag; 5.15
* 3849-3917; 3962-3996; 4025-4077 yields 0.194 mag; 5.06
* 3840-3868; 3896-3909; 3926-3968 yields -0.091 mag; 4.1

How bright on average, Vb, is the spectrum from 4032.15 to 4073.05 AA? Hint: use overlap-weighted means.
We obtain 5.61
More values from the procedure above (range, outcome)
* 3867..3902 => 4.2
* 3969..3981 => 3.9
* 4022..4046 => 5.56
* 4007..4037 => 5.53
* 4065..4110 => 5.2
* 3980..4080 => 5.45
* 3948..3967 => 4.23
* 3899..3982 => 4.18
